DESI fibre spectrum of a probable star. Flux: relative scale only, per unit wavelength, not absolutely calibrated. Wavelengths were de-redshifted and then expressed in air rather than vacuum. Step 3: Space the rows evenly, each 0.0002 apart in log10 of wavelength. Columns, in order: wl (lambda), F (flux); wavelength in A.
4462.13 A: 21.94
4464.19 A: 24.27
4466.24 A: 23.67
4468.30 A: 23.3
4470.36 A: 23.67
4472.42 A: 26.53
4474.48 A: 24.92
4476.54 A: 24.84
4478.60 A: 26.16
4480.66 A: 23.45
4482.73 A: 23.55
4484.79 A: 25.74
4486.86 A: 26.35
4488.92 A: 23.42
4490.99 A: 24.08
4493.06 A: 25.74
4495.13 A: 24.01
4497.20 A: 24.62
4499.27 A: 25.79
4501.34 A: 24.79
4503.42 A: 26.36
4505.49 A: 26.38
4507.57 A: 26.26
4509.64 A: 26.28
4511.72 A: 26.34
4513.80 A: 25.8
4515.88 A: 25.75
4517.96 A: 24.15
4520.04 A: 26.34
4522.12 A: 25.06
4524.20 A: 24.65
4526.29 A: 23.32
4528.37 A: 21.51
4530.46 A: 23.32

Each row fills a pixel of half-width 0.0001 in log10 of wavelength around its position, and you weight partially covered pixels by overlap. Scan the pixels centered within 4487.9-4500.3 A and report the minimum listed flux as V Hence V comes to 23.42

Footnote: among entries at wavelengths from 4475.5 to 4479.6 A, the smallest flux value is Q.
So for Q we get 24.84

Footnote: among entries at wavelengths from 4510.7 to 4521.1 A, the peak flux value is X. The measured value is 26.34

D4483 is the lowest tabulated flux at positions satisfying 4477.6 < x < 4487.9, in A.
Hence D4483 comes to 23.45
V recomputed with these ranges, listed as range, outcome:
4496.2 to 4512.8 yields 24.62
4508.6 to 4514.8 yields 25.8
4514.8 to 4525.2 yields 24.15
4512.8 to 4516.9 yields 25.75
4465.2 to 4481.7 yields 23.3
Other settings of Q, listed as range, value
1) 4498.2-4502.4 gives 24.79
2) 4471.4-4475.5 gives 24.92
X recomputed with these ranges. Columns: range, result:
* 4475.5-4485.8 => 26.16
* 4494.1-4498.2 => 24.62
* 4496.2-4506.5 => 26.38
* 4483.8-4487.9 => 26.35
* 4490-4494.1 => 25.74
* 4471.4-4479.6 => 26.53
